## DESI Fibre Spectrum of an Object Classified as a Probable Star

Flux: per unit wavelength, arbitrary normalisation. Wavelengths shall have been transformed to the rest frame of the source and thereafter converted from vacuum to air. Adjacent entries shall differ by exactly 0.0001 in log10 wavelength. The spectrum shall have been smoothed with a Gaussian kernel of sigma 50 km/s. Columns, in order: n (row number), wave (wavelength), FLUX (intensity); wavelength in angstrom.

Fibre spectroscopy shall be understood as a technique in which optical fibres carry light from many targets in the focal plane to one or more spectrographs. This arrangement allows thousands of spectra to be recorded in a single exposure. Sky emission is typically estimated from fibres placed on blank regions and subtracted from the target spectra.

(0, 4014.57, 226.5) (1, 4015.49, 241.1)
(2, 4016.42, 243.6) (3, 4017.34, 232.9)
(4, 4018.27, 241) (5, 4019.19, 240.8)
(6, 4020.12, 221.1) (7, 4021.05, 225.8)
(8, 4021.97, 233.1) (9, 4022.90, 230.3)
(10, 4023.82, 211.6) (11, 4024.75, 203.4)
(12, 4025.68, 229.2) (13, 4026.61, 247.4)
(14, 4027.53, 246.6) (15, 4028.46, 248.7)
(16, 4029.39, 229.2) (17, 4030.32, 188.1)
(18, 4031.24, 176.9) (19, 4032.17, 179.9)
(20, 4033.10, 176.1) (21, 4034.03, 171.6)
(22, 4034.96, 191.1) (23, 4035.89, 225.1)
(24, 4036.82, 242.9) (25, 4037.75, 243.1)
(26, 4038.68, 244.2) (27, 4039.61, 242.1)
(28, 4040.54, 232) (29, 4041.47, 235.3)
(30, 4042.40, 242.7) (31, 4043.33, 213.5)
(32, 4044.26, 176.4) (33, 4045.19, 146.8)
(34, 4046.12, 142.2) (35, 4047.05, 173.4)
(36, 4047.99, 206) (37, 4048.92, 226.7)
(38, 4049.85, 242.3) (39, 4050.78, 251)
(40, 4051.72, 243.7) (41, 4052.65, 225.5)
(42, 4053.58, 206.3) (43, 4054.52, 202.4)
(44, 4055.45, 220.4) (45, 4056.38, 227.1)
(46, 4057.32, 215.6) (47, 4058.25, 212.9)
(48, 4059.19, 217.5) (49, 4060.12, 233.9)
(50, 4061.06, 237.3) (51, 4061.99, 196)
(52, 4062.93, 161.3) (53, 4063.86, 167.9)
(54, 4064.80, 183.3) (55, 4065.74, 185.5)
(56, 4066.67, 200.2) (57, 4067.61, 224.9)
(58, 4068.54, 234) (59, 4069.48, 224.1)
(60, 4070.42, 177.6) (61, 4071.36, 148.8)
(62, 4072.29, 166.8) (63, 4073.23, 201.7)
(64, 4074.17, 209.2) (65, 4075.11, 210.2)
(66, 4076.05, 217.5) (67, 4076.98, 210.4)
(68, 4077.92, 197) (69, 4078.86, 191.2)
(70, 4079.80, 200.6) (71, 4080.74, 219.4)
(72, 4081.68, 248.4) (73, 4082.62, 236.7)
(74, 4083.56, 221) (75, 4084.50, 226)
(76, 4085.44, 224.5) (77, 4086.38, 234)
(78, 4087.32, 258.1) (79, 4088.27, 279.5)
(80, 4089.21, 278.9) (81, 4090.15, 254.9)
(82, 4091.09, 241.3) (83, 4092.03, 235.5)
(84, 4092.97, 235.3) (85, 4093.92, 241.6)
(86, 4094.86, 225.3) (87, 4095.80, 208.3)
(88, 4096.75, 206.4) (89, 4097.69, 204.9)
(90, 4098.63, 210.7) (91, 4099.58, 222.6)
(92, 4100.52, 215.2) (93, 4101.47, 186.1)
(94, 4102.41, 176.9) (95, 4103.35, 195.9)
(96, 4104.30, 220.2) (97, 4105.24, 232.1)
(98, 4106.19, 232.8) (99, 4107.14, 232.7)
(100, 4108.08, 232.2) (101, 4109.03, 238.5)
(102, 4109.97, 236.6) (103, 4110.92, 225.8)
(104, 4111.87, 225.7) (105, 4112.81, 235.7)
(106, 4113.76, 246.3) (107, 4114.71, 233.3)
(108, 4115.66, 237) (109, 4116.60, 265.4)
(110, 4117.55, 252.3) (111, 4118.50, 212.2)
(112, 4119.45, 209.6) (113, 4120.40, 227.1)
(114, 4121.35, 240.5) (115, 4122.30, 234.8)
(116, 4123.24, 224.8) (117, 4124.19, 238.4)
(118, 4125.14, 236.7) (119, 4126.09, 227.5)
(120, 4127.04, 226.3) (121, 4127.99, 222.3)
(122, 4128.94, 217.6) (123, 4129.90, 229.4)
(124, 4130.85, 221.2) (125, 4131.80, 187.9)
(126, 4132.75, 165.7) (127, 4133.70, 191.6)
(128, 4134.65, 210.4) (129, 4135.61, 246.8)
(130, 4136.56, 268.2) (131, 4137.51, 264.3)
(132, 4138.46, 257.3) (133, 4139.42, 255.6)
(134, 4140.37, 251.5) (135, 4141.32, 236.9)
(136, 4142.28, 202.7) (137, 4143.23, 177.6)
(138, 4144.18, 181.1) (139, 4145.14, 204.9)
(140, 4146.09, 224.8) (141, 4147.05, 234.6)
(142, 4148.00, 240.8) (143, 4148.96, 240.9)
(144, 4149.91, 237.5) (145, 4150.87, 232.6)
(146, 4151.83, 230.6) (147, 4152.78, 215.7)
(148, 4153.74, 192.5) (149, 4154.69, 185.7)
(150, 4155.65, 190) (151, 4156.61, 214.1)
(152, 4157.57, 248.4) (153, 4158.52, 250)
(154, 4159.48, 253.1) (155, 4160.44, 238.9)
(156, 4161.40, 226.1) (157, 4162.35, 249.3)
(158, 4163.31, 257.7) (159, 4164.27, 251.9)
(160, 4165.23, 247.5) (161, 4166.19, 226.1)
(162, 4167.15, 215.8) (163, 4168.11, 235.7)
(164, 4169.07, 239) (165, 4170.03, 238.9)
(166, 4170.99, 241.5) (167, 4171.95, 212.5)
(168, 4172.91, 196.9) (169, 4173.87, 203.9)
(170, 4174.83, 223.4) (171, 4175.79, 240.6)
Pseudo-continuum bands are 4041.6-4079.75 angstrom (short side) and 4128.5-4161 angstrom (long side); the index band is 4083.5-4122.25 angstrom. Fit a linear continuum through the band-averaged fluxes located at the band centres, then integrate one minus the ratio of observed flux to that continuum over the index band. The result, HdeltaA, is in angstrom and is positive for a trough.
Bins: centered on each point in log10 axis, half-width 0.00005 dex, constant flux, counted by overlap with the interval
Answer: -2.9 angstrom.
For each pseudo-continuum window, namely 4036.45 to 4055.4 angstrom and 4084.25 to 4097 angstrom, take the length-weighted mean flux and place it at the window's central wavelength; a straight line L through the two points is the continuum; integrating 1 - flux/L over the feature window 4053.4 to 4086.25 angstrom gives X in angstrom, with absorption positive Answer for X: 3.1 angstrom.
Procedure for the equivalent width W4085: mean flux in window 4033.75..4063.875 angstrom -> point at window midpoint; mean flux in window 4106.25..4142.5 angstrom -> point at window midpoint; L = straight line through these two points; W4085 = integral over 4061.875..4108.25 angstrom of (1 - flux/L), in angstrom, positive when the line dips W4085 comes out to 1.5 angstrom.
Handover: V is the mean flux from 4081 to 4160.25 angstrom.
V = 227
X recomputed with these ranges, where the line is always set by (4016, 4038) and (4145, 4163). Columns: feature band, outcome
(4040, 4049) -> 0.90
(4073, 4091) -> -0.39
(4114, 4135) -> 0.20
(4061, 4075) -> 1.80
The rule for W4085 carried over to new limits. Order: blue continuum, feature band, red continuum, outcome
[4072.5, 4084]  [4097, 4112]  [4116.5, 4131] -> 0.32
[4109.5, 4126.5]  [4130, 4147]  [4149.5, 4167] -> 0.80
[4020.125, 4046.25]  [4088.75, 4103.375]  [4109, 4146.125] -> 0.06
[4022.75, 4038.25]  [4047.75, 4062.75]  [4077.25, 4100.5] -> -0.11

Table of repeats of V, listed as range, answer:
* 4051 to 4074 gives 205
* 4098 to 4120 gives 225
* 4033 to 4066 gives 211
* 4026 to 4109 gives 215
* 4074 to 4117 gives 227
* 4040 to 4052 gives 210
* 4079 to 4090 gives 238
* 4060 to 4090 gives 213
